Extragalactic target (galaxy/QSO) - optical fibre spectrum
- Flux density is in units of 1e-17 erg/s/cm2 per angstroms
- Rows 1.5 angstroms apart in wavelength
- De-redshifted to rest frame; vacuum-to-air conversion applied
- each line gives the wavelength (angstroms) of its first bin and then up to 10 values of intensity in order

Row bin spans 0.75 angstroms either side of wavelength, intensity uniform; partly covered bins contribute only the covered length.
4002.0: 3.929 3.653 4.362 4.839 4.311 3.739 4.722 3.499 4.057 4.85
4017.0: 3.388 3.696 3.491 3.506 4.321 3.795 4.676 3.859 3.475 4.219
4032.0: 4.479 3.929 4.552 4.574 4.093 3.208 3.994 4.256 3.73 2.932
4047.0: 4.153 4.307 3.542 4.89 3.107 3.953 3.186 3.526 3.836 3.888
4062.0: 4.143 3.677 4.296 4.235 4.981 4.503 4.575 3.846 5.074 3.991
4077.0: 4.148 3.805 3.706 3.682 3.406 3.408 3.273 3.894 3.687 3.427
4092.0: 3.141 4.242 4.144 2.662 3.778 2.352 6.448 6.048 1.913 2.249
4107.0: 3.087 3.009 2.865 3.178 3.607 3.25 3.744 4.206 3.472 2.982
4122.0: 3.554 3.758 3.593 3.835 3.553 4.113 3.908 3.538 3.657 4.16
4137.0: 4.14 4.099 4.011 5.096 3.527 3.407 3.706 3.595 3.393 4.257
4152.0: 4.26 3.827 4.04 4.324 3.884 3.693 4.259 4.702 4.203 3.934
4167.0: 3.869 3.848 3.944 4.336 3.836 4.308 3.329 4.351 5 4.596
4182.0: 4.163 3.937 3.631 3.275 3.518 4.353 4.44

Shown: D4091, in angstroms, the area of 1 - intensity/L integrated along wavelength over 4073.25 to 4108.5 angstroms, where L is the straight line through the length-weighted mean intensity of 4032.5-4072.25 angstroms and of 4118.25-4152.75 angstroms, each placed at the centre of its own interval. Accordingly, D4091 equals 1.9 angstroms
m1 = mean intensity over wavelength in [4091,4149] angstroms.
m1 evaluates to 3.67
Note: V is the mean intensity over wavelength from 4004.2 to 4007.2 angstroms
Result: 4.58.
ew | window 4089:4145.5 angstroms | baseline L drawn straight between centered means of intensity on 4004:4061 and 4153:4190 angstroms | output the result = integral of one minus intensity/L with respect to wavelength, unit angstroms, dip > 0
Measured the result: 4.9 angstroms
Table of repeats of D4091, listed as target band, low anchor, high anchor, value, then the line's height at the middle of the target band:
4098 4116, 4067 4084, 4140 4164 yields 2.68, 4.09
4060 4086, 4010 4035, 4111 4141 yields -1.22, 3.88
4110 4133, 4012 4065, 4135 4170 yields 2.24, 3.98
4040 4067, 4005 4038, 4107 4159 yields 0.92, 4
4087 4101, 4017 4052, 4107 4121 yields -0.48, 3.51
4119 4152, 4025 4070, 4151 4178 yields 1.90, 4.04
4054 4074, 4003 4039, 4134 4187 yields -0.12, 4.07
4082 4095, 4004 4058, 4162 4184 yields 1.46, 4.05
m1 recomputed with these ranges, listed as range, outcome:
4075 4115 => 3.57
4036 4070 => 3.95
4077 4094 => 3.62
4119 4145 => 3.81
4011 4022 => 3.85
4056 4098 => 3.88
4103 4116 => 3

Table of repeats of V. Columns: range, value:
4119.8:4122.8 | 3.28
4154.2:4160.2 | 3.99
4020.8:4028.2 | 4.04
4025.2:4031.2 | 4.05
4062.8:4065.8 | 4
